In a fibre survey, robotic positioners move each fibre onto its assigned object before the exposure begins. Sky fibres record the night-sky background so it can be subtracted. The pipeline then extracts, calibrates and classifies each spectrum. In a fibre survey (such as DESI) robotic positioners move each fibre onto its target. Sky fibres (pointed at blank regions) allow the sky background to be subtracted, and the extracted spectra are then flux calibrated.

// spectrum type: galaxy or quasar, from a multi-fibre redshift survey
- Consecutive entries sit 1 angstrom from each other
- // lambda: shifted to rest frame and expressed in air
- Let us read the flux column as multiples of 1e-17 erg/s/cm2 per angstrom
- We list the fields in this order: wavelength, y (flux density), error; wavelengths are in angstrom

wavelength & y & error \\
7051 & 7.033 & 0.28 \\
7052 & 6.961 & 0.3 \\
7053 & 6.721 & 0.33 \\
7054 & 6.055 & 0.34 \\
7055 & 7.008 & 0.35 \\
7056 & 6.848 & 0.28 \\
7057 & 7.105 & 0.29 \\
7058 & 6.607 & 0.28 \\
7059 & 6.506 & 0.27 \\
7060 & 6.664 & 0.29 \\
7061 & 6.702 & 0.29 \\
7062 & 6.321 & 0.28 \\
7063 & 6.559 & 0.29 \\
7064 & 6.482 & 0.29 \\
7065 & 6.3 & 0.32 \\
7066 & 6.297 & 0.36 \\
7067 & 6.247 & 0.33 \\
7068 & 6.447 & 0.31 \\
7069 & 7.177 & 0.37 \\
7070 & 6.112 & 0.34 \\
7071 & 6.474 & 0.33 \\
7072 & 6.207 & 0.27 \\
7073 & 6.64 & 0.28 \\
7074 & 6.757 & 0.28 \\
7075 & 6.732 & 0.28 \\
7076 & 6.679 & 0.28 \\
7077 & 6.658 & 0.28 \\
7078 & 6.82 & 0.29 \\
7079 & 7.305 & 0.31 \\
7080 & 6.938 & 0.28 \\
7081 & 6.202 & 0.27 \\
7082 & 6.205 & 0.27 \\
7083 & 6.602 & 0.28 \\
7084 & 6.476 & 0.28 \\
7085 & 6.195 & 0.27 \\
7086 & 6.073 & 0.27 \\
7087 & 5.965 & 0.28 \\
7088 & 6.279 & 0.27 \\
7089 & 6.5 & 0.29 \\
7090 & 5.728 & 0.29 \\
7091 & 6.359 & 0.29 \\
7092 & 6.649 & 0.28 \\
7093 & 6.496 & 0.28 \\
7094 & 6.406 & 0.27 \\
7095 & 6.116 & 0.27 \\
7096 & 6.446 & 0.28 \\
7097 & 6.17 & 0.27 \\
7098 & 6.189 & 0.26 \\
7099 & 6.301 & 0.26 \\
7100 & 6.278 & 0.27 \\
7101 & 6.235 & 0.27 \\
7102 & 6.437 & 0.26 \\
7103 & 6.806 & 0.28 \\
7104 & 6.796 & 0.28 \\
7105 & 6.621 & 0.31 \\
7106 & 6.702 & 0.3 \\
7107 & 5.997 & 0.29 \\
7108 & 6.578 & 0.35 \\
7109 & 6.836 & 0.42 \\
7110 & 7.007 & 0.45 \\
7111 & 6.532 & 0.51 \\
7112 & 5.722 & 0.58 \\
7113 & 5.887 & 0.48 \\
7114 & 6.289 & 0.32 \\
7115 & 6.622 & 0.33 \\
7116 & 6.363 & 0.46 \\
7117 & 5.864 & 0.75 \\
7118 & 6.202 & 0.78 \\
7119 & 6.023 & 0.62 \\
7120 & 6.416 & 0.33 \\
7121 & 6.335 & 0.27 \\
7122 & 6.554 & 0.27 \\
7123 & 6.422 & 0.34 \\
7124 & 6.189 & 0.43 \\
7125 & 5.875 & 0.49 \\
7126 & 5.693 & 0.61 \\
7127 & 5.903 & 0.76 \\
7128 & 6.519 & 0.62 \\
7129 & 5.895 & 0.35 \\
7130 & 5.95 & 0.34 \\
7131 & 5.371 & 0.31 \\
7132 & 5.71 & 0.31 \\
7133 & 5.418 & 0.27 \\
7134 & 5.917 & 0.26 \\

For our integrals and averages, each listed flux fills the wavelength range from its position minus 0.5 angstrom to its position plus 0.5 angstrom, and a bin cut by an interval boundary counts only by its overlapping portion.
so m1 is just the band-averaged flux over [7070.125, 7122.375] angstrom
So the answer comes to 6.41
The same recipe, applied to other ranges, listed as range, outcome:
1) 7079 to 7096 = 6.36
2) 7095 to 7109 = 6.43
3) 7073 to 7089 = 6.53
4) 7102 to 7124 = 6.4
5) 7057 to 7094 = 6.49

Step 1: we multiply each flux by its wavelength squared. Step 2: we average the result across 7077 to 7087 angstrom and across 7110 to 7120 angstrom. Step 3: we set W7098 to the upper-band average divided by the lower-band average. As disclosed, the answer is 0.96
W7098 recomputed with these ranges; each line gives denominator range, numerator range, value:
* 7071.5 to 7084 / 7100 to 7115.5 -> 0.98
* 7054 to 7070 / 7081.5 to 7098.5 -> 0.96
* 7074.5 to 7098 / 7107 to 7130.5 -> 0.98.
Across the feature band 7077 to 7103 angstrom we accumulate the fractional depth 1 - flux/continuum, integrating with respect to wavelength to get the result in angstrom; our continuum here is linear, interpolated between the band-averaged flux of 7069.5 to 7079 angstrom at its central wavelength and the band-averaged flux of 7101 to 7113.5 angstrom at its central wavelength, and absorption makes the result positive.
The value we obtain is 0.6 angstrom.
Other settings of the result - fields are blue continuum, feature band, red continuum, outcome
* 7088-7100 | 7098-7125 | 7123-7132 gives -1.1 angstrom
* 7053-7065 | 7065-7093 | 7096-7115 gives 0.3 angstrom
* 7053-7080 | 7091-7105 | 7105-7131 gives -0.1 angstrom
